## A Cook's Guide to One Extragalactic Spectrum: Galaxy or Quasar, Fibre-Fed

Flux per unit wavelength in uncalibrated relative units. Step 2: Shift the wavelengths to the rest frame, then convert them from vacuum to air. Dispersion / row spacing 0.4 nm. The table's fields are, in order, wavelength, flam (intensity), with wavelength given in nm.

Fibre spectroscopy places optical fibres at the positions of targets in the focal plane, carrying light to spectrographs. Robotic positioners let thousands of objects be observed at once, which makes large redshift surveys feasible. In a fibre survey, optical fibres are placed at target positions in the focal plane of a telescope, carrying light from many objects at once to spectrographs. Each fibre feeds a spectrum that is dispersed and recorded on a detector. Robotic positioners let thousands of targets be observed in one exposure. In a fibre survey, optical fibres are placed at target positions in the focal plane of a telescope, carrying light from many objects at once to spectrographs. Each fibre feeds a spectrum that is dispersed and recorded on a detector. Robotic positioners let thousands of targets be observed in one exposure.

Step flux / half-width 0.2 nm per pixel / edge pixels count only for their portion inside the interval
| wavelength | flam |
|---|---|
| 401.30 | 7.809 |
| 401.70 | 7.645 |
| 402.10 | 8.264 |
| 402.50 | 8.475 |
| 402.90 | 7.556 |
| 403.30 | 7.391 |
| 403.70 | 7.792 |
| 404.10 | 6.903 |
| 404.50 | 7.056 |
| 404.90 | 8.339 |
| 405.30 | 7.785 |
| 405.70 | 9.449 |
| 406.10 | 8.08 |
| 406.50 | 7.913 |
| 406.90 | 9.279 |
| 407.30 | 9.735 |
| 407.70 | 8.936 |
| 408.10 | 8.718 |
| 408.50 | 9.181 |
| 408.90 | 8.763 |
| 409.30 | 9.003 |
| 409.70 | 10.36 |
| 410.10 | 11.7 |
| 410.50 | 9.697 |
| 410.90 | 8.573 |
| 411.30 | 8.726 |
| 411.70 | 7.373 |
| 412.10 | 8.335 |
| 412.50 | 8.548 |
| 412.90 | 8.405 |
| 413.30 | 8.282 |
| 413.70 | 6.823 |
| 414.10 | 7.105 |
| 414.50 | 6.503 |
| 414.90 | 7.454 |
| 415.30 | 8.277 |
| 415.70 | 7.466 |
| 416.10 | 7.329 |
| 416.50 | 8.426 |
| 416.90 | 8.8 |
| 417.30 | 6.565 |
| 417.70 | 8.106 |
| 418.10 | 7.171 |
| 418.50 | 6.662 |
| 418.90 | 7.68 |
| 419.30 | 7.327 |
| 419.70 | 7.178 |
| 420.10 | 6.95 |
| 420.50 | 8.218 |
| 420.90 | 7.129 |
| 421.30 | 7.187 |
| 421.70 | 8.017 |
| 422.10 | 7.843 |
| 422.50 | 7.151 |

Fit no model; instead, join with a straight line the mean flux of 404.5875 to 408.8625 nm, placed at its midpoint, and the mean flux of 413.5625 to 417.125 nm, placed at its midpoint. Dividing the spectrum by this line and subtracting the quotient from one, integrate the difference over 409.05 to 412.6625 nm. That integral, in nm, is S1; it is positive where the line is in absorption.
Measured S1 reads -0.43 nm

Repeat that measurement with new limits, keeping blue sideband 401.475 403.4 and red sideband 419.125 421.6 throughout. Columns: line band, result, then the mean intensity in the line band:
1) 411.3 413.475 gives -0.18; 8.24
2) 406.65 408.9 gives -0.40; 9.11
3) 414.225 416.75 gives -0.03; 7.59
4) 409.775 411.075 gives -0.41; 10.1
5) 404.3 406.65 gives -0.09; 8.11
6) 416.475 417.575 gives -0.06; 7.86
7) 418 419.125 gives 0.04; 7.17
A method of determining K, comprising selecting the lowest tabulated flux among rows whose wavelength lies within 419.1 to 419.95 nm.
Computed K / 7.178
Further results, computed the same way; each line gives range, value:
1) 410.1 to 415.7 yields 6.503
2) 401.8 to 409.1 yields 6.903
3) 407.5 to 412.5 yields 7.373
